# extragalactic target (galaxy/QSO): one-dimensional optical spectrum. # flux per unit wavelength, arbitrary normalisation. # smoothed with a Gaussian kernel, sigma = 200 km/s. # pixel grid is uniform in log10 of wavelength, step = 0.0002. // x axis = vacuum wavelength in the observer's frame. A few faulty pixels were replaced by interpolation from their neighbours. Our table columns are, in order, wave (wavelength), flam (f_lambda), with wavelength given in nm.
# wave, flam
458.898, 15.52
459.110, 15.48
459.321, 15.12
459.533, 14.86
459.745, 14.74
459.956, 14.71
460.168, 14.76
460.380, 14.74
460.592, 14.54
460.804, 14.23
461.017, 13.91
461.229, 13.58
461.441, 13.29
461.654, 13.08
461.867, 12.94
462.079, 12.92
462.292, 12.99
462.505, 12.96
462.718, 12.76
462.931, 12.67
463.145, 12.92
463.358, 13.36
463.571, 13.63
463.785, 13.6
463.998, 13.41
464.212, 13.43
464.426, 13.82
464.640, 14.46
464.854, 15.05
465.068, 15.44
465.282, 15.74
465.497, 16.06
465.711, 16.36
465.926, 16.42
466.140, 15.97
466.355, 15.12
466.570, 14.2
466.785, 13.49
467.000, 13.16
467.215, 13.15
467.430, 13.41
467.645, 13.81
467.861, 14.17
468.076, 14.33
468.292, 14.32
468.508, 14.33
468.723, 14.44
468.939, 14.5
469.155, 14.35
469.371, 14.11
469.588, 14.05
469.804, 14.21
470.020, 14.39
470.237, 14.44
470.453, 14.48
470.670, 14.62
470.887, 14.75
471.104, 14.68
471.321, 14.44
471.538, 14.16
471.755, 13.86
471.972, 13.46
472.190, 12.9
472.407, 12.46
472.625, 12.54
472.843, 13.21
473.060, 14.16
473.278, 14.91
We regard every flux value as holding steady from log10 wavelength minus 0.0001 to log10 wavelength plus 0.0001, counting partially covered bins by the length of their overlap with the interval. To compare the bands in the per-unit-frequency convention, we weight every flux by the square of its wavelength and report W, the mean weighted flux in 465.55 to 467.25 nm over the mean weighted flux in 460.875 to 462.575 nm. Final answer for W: 1.14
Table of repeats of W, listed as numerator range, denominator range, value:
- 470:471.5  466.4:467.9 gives 1.08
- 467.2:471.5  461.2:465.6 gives 1.07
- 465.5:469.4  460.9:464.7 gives 1.11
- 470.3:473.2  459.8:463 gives 1.06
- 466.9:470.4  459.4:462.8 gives 1.05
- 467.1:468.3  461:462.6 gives 1.08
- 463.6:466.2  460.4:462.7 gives 1.12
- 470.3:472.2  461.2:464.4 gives 1.12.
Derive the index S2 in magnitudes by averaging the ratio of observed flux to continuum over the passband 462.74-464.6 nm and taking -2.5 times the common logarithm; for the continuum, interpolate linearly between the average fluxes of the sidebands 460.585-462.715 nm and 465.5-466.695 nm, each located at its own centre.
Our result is 0.080 mag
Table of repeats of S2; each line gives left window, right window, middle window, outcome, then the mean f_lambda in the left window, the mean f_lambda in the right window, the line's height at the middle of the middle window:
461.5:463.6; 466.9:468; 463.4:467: -0.11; 13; 13.6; 13.3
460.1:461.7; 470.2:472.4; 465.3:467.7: -0.05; 14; 14.1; 14.1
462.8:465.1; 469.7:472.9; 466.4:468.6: 0.00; 13.7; 13.9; 13.8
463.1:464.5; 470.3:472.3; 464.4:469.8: -0.06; 13.5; 14.2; 13.8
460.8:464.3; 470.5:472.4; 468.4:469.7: -0.04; 13.2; 14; 13.8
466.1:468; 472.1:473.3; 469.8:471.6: -0.07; 14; 13.3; 13.5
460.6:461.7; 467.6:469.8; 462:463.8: 0.06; 13.7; 14.2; 13.8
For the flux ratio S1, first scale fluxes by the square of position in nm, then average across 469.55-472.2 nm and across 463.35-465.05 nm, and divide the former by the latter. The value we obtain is 1.05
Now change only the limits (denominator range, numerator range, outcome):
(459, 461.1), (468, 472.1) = 1.01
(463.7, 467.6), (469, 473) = 0.98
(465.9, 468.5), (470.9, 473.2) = 0.98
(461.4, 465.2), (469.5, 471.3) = 1.10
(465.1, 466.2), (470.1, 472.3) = 0.90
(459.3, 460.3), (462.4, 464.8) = 0.92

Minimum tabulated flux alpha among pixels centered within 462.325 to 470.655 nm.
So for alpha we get 12.67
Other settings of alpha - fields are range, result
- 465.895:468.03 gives 13.15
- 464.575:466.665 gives 14.2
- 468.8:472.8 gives 12.46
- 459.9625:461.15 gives 13.91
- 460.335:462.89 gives 12.76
